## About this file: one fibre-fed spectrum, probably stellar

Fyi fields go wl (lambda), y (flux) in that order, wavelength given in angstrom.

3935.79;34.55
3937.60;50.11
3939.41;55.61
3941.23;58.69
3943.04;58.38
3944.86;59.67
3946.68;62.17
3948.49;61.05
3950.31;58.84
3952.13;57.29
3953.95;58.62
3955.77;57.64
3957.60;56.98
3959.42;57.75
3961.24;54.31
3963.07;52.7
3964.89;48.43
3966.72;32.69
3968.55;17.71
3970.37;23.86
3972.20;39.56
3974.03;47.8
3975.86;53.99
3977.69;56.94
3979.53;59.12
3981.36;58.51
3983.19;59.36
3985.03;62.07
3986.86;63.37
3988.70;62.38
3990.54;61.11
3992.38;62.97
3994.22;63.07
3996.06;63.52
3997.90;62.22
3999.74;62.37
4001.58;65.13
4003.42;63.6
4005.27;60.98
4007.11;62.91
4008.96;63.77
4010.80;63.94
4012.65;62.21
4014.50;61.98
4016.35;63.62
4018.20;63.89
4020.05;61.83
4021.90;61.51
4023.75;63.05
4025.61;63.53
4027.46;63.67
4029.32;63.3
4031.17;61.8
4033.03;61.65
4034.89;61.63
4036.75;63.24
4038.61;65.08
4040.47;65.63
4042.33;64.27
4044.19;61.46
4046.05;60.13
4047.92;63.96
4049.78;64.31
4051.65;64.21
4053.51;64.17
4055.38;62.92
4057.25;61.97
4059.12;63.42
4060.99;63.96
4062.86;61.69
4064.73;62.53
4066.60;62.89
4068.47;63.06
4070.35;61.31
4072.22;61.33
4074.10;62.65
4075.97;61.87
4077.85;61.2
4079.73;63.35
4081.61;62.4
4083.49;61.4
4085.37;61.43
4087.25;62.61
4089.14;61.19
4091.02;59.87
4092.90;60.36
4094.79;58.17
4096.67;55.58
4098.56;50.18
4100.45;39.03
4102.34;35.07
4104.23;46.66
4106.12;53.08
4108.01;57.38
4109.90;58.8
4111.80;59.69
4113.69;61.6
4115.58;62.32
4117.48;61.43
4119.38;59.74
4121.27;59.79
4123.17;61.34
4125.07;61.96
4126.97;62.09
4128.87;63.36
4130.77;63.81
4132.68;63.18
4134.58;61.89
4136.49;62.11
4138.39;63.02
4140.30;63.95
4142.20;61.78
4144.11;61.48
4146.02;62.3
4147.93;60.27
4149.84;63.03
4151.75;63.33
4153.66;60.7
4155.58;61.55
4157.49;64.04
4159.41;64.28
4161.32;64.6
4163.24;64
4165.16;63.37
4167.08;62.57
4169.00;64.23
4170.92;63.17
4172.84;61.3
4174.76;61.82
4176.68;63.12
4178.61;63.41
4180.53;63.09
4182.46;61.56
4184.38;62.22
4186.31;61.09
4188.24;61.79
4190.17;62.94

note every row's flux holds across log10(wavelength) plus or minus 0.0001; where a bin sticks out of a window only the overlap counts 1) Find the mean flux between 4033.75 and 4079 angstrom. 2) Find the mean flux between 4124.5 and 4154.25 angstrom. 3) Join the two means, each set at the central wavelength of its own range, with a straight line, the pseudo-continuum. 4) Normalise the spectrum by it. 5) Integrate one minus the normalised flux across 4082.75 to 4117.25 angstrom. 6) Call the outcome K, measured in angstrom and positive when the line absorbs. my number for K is 3.7 angstrom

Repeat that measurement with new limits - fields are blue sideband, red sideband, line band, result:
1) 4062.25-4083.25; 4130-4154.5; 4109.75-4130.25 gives 0.4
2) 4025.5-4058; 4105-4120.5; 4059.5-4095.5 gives -0.4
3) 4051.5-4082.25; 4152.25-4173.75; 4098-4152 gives 3.5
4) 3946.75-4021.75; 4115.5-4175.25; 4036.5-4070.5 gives -2.3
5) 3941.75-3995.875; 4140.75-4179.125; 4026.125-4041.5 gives -1.7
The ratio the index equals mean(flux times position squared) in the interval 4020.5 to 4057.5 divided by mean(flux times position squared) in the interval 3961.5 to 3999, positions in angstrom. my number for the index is 1.23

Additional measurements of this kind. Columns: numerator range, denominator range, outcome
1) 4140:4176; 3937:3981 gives 1.34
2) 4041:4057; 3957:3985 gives 1.36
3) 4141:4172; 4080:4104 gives 1.17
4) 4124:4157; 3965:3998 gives 1.28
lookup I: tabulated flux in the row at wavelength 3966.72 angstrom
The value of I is 32.69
